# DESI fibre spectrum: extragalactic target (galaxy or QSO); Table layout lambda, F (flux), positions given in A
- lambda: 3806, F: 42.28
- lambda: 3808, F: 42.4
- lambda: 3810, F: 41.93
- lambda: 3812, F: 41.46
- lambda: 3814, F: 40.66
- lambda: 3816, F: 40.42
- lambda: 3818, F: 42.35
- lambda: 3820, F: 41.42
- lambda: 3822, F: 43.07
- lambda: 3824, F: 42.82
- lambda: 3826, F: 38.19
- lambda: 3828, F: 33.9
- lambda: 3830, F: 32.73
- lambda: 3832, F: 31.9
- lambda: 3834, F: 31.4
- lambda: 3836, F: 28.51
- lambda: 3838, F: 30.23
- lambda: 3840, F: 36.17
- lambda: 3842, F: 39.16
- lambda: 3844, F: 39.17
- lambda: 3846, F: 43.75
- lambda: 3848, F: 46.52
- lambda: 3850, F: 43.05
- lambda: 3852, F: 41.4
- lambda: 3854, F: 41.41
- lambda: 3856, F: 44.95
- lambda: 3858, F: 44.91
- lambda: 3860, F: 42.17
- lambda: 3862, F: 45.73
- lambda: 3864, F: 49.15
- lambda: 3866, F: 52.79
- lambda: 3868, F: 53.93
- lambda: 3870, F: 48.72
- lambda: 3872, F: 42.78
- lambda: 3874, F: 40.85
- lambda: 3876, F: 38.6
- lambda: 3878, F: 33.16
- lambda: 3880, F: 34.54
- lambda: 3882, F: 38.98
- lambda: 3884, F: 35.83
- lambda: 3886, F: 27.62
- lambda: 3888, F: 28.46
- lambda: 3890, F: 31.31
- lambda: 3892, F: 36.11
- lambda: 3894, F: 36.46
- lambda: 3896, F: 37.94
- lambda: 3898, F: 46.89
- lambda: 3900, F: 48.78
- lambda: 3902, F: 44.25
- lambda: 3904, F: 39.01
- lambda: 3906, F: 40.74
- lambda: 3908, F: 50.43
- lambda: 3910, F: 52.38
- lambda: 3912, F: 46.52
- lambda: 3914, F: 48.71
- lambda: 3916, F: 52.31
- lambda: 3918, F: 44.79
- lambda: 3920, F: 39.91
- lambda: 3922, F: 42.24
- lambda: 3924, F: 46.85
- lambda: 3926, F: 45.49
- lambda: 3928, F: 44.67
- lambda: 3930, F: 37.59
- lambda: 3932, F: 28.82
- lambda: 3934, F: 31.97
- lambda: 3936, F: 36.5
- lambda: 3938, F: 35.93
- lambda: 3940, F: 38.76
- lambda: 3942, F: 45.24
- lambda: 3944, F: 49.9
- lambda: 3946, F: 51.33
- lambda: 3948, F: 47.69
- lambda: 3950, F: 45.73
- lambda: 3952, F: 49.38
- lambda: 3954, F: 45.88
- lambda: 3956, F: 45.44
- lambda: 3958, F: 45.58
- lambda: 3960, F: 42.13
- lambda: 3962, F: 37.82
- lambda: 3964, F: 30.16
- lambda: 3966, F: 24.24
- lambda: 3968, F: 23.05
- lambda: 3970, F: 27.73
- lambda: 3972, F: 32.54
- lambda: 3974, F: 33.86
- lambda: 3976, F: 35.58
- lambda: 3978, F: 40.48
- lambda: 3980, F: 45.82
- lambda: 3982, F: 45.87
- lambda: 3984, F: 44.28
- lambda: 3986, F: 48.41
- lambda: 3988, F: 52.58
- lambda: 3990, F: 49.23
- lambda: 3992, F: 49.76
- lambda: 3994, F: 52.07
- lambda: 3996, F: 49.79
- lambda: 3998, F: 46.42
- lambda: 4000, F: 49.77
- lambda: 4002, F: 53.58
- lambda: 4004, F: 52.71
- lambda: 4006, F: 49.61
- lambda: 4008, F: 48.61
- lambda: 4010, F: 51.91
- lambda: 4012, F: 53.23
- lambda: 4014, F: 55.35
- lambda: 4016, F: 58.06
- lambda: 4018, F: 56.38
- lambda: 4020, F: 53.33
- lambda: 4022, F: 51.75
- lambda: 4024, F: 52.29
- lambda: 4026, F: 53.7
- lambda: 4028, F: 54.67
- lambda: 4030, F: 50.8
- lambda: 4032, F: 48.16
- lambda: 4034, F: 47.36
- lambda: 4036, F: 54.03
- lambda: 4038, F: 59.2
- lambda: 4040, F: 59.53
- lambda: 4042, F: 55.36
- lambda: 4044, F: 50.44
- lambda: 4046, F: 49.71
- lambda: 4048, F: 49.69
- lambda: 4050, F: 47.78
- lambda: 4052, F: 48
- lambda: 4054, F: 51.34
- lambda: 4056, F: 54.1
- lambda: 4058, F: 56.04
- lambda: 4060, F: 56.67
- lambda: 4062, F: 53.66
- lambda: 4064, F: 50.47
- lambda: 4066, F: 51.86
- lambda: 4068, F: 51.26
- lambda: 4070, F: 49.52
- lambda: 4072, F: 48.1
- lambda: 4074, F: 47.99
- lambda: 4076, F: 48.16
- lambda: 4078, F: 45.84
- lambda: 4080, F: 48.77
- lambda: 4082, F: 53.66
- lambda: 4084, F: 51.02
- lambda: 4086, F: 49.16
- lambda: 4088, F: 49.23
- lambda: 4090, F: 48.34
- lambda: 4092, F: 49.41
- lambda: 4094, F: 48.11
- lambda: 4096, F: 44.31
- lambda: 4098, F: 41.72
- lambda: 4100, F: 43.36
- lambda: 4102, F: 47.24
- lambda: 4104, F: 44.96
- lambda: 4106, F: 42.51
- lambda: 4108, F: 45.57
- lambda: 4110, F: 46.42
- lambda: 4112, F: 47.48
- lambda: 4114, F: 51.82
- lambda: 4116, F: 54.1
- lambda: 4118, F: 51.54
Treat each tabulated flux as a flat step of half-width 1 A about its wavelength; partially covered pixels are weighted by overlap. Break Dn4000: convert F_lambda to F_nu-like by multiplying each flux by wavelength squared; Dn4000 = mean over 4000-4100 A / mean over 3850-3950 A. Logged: 1.31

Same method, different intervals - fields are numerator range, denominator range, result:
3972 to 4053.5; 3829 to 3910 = 1.34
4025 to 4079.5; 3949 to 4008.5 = 1.24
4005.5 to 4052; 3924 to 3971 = 1.38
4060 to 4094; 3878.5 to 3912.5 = 1.38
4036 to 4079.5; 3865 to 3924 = 1.34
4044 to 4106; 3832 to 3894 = 1.39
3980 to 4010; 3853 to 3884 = 1.22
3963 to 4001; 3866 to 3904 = 1.09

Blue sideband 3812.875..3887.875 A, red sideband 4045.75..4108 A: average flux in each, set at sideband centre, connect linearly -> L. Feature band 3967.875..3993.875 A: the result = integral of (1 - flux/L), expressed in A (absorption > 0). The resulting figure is 2.0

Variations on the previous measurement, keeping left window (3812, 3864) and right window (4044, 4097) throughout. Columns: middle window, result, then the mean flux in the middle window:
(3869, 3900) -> 3.1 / 37.6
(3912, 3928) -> -0.9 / 45.7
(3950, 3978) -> 5.2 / 36.9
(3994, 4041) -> -4.8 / 52.6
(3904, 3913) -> -0.8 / 46.6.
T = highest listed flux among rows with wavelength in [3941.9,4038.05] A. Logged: 59.2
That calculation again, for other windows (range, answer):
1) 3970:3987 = 48.41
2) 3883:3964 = 52.38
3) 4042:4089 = 56.67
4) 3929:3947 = 51.33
